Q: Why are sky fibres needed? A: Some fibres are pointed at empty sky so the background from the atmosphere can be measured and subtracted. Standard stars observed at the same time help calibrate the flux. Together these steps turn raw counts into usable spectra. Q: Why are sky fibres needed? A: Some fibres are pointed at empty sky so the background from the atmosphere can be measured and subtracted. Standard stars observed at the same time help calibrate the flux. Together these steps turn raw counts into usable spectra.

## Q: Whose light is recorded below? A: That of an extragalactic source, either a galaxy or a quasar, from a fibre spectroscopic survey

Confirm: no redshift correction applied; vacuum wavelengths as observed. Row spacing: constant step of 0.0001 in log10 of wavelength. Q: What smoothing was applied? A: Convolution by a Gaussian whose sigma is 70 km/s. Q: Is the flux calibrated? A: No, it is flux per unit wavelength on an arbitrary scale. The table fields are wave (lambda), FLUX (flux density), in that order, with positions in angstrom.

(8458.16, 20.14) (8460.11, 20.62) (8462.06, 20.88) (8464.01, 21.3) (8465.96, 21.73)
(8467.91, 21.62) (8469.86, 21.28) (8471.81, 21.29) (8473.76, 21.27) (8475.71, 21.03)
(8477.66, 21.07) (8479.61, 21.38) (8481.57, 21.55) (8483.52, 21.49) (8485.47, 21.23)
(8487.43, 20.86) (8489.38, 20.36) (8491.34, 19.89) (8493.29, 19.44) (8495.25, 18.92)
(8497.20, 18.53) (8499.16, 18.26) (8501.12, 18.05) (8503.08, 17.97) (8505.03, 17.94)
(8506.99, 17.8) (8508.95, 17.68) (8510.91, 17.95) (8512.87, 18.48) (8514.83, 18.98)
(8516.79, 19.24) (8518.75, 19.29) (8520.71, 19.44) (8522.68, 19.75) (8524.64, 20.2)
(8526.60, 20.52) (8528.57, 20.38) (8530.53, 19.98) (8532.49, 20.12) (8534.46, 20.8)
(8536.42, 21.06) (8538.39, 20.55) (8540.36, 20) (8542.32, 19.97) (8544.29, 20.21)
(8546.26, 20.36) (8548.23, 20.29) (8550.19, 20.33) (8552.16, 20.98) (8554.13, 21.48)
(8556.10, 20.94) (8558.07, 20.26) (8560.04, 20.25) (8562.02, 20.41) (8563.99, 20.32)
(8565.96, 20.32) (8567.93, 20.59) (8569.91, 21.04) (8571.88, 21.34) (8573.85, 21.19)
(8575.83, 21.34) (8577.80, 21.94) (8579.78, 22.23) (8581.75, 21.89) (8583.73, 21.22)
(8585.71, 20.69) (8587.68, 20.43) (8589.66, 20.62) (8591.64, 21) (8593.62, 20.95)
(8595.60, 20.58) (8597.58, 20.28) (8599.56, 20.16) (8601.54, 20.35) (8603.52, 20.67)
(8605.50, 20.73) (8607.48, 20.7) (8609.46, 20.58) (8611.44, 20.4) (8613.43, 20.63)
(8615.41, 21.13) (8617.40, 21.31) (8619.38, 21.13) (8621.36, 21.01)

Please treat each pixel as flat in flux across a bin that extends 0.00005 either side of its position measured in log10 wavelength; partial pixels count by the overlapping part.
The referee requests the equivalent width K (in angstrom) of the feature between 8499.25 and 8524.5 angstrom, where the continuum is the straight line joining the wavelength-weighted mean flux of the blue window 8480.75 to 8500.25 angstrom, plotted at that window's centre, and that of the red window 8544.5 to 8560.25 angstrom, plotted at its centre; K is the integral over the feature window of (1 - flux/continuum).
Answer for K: 2.0 angstrom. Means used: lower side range 20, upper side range 20.6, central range 18.6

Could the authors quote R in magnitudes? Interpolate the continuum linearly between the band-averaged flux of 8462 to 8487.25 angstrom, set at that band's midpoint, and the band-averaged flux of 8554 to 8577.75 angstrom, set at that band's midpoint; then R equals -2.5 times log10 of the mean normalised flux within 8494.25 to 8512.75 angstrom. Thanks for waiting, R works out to 0.17 mag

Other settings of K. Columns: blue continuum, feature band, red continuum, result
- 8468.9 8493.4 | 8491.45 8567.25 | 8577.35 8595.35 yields 5.01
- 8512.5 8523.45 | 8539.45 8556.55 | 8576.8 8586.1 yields -0.10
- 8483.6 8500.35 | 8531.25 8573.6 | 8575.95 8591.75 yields 0.40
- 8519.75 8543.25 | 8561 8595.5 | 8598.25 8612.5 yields -1.03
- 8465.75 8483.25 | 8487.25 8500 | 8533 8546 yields 1.02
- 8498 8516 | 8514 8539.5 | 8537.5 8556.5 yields -0.96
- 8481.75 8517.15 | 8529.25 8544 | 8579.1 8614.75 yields -0.45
